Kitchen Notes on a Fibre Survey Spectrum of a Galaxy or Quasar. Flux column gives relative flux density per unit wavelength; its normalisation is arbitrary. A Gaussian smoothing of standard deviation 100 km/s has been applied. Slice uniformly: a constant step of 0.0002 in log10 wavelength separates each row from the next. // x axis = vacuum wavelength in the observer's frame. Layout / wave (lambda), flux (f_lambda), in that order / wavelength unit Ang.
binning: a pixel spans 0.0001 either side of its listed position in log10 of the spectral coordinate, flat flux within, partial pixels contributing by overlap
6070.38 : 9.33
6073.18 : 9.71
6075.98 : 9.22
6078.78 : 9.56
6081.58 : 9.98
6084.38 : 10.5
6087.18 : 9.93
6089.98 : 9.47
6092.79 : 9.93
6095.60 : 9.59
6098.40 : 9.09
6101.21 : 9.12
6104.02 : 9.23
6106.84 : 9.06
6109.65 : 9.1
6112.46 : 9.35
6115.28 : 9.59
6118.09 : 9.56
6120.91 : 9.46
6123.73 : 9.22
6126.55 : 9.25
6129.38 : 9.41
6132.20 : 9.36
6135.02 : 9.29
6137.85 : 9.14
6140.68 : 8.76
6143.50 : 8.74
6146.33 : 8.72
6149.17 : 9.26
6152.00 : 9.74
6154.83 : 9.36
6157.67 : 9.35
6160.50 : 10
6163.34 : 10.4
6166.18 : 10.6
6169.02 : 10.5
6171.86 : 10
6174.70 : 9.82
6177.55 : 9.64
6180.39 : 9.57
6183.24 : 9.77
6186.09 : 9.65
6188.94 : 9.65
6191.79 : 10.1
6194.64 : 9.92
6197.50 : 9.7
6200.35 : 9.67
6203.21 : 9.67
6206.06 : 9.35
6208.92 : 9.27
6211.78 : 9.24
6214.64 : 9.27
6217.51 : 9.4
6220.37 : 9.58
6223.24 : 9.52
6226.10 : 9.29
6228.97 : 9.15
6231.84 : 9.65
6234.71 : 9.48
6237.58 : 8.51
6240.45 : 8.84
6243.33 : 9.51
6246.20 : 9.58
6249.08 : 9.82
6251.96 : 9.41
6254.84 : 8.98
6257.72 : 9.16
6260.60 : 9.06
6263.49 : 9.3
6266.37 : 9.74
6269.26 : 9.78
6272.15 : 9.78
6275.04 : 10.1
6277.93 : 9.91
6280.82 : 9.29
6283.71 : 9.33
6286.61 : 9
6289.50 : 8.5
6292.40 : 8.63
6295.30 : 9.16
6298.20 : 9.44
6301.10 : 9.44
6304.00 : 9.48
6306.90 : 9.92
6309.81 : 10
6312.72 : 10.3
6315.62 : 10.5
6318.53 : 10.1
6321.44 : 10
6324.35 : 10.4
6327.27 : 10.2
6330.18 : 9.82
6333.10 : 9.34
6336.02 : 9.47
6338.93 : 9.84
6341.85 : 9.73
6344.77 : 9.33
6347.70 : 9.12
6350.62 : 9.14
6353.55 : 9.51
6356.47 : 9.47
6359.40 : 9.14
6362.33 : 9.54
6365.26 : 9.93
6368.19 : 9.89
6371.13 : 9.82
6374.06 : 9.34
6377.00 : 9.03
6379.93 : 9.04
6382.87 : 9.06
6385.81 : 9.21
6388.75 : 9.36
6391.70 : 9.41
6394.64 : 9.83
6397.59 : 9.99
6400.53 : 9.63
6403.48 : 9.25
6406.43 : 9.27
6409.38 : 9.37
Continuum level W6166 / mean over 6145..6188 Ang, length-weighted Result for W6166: 9.76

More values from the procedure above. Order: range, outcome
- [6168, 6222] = 9.66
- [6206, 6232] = 9.36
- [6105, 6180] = 9.49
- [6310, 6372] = 9.75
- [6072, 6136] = 9.48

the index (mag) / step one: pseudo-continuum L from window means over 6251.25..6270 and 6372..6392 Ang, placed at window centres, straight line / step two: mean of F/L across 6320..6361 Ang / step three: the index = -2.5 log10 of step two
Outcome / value -0.04 mag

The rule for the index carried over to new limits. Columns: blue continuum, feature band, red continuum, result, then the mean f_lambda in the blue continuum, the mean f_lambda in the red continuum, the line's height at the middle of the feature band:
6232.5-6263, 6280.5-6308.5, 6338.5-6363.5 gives 0.01 mag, 9.25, 9.4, 9.32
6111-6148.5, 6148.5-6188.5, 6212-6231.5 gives -0.06 mag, 9.22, 9.37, 9.28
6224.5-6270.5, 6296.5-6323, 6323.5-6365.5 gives -0.05 mag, 9.33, 9.58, 9.49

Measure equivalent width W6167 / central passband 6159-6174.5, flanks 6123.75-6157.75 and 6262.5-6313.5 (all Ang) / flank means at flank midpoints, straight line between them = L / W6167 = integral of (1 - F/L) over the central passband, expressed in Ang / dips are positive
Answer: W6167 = -1.7 Ang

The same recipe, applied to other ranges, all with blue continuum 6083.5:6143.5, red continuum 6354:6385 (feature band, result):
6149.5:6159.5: -0.1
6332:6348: -0.1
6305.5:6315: -0.7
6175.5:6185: -0.3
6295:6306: 0.0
